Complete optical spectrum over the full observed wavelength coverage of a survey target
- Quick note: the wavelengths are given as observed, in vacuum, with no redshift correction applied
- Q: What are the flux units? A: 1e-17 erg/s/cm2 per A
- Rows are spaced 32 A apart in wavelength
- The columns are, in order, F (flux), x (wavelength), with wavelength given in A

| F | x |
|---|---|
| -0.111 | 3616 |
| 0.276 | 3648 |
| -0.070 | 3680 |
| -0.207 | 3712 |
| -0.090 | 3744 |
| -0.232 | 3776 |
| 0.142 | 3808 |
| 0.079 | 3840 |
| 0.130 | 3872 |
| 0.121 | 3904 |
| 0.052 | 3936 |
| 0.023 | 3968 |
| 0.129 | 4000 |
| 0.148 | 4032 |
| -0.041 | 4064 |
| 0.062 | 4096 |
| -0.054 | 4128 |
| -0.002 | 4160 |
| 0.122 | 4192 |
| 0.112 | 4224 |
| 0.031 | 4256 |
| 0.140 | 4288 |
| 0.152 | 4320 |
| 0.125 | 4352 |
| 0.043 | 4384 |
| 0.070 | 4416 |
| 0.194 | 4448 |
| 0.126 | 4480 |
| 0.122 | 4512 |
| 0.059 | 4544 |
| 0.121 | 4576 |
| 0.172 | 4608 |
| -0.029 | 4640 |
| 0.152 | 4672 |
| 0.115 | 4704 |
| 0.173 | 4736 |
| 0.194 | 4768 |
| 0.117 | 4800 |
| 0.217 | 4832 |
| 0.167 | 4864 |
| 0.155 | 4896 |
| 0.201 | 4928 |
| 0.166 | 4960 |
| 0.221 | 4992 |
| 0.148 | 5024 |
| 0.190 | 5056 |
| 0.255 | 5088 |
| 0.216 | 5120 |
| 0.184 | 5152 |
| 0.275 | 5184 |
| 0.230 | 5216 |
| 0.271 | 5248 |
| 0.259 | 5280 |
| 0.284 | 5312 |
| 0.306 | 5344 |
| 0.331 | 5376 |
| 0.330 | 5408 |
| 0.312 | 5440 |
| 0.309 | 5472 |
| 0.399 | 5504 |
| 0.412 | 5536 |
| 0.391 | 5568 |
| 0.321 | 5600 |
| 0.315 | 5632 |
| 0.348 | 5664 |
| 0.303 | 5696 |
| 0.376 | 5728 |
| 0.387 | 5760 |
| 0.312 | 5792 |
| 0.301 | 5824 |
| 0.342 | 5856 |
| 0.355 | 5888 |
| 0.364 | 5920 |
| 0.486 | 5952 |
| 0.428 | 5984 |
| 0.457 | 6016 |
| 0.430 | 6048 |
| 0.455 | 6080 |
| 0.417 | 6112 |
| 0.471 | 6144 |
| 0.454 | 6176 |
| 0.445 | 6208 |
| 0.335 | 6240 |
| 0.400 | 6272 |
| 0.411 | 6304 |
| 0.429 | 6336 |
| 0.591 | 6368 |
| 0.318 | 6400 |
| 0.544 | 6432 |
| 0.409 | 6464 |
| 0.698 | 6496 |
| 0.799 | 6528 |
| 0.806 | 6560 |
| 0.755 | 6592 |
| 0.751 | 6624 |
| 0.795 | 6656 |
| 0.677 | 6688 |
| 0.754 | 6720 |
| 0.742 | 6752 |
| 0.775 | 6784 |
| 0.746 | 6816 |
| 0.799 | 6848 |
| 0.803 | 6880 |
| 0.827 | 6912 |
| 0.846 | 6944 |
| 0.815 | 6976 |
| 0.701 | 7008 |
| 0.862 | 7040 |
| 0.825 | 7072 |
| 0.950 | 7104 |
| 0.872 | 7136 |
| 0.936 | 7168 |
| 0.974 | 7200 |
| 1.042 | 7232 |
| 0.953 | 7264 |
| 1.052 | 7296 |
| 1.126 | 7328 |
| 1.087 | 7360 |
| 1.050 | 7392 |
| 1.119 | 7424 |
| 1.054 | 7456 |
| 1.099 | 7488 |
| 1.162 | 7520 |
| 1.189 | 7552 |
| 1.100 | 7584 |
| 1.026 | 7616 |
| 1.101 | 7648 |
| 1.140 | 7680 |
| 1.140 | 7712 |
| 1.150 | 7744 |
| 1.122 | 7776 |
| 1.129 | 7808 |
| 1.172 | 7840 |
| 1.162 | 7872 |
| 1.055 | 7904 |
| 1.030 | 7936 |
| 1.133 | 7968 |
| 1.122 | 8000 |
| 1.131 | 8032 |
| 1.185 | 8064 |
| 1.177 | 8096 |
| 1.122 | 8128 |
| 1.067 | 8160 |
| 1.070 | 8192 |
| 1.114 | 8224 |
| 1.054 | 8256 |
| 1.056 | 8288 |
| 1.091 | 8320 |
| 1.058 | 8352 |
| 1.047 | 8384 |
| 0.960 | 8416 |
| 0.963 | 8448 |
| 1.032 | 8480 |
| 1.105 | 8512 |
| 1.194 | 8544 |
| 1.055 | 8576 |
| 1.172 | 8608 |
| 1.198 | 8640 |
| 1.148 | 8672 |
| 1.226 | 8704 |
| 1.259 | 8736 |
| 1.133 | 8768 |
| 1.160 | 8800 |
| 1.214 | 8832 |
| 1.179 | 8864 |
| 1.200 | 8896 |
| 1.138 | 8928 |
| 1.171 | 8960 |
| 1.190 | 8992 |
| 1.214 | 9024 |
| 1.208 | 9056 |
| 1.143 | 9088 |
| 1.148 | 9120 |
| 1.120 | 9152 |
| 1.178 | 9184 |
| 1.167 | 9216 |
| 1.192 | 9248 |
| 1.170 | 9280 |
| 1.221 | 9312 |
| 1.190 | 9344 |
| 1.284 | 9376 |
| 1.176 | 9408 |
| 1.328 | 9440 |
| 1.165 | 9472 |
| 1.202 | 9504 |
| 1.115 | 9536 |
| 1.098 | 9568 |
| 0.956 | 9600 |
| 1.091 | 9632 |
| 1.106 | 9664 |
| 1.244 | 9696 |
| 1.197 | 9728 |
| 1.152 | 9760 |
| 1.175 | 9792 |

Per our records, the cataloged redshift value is 0.63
